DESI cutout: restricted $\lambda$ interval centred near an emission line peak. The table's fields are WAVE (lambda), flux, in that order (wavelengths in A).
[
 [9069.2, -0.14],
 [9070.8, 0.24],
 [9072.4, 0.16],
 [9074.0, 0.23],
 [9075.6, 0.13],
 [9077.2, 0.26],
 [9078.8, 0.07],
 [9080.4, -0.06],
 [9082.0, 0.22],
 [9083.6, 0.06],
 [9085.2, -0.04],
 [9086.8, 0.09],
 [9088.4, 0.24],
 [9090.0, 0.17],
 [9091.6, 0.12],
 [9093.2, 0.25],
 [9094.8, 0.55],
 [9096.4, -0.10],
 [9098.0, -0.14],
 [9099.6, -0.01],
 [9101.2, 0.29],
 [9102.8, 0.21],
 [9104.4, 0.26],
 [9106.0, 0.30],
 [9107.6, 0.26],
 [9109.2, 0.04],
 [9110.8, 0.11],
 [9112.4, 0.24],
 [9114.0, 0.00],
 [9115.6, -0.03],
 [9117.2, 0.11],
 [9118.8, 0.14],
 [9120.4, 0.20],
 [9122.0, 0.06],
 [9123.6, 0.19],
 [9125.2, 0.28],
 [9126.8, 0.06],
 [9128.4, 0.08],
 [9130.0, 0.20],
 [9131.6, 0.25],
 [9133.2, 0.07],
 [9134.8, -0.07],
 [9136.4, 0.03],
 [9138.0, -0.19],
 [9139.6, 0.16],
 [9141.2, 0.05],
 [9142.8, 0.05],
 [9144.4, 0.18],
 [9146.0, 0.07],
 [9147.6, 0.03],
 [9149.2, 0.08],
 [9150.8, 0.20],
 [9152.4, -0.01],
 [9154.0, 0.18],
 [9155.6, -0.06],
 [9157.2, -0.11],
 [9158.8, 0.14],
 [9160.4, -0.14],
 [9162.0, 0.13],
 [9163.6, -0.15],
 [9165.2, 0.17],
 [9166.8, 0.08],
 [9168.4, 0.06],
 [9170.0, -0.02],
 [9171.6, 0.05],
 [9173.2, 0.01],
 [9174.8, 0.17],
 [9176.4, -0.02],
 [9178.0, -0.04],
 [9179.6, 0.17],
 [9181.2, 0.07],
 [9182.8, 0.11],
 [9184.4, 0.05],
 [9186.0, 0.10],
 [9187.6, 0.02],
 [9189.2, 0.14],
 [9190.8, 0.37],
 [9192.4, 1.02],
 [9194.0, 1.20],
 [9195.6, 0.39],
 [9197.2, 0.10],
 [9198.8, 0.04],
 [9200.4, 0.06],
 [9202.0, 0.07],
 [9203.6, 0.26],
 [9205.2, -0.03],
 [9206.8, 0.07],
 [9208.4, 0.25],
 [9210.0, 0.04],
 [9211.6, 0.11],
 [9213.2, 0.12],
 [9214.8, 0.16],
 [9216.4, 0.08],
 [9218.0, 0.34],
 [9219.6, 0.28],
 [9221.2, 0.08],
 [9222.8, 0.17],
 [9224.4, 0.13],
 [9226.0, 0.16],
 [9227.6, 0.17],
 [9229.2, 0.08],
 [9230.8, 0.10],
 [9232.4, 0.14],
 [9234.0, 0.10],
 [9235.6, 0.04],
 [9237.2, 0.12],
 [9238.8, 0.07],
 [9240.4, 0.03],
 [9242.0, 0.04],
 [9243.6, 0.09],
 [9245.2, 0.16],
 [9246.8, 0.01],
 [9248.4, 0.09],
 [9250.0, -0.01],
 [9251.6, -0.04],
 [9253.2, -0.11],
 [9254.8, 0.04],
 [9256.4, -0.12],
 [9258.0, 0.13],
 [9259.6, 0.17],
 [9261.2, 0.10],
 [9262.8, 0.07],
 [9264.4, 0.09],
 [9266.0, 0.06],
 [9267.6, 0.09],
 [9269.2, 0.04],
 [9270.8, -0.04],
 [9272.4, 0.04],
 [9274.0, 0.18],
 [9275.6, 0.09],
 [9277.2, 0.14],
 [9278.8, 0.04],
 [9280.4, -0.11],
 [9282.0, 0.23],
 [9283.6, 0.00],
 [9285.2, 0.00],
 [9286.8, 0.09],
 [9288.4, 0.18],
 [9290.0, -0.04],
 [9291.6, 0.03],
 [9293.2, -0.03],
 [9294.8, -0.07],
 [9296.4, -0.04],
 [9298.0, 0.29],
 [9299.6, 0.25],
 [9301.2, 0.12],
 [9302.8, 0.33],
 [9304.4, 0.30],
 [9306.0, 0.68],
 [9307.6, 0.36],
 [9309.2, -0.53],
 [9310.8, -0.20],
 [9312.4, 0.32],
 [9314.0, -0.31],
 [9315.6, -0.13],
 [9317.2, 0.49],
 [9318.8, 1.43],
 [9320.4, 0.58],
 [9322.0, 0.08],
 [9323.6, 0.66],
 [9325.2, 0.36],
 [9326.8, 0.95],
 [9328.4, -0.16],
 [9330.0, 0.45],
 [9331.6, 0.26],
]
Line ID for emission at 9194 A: [O III]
